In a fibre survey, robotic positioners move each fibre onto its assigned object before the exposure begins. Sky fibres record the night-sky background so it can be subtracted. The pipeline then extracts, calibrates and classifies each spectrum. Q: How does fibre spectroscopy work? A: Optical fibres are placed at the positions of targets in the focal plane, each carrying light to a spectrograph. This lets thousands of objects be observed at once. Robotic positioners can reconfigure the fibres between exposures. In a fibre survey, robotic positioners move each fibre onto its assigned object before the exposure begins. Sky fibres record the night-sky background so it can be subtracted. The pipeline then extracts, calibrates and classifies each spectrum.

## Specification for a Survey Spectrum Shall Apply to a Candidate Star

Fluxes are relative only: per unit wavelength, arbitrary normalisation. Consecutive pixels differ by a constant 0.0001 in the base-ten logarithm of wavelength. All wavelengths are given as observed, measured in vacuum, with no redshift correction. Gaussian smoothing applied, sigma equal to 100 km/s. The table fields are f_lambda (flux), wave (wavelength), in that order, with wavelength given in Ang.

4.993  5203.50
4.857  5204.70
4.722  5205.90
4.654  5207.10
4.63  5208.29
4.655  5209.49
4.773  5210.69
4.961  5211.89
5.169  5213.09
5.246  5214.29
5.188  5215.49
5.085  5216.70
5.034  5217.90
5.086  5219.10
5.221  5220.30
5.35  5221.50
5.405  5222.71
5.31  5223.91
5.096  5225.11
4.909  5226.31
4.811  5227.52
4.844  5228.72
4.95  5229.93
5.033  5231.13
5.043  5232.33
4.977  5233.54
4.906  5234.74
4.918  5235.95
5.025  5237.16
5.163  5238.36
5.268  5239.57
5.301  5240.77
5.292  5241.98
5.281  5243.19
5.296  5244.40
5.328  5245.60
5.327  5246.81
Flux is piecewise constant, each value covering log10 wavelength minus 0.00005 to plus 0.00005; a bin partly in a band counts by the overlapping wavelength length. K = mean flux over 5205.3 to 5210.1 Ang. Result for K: 4.67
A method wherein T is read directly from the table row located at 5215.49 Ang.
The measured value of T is 5.188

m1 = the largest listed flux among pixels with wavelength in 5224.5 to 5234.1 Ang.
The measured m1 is 5.096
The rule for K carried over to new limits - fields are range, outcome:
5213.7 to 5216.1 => 5.2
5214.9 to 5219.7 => 5.09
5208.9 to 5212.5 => 4.8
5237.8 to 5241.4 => 5.24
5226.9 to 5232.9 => 4.94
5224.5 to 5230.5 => 4.92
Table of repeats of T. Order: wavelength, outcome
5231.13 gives 5.033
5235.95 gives 4.918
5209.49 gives 4.655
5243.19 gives 5.281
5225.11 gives 5.096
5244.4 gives 5.296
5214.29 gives 5.246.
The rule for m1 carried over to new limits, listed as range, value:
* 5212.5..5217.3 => 5.246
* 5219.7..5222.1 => 5.35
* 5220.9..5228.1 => 5.405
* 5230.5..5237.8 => 5.043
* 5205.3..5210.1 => 4.722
